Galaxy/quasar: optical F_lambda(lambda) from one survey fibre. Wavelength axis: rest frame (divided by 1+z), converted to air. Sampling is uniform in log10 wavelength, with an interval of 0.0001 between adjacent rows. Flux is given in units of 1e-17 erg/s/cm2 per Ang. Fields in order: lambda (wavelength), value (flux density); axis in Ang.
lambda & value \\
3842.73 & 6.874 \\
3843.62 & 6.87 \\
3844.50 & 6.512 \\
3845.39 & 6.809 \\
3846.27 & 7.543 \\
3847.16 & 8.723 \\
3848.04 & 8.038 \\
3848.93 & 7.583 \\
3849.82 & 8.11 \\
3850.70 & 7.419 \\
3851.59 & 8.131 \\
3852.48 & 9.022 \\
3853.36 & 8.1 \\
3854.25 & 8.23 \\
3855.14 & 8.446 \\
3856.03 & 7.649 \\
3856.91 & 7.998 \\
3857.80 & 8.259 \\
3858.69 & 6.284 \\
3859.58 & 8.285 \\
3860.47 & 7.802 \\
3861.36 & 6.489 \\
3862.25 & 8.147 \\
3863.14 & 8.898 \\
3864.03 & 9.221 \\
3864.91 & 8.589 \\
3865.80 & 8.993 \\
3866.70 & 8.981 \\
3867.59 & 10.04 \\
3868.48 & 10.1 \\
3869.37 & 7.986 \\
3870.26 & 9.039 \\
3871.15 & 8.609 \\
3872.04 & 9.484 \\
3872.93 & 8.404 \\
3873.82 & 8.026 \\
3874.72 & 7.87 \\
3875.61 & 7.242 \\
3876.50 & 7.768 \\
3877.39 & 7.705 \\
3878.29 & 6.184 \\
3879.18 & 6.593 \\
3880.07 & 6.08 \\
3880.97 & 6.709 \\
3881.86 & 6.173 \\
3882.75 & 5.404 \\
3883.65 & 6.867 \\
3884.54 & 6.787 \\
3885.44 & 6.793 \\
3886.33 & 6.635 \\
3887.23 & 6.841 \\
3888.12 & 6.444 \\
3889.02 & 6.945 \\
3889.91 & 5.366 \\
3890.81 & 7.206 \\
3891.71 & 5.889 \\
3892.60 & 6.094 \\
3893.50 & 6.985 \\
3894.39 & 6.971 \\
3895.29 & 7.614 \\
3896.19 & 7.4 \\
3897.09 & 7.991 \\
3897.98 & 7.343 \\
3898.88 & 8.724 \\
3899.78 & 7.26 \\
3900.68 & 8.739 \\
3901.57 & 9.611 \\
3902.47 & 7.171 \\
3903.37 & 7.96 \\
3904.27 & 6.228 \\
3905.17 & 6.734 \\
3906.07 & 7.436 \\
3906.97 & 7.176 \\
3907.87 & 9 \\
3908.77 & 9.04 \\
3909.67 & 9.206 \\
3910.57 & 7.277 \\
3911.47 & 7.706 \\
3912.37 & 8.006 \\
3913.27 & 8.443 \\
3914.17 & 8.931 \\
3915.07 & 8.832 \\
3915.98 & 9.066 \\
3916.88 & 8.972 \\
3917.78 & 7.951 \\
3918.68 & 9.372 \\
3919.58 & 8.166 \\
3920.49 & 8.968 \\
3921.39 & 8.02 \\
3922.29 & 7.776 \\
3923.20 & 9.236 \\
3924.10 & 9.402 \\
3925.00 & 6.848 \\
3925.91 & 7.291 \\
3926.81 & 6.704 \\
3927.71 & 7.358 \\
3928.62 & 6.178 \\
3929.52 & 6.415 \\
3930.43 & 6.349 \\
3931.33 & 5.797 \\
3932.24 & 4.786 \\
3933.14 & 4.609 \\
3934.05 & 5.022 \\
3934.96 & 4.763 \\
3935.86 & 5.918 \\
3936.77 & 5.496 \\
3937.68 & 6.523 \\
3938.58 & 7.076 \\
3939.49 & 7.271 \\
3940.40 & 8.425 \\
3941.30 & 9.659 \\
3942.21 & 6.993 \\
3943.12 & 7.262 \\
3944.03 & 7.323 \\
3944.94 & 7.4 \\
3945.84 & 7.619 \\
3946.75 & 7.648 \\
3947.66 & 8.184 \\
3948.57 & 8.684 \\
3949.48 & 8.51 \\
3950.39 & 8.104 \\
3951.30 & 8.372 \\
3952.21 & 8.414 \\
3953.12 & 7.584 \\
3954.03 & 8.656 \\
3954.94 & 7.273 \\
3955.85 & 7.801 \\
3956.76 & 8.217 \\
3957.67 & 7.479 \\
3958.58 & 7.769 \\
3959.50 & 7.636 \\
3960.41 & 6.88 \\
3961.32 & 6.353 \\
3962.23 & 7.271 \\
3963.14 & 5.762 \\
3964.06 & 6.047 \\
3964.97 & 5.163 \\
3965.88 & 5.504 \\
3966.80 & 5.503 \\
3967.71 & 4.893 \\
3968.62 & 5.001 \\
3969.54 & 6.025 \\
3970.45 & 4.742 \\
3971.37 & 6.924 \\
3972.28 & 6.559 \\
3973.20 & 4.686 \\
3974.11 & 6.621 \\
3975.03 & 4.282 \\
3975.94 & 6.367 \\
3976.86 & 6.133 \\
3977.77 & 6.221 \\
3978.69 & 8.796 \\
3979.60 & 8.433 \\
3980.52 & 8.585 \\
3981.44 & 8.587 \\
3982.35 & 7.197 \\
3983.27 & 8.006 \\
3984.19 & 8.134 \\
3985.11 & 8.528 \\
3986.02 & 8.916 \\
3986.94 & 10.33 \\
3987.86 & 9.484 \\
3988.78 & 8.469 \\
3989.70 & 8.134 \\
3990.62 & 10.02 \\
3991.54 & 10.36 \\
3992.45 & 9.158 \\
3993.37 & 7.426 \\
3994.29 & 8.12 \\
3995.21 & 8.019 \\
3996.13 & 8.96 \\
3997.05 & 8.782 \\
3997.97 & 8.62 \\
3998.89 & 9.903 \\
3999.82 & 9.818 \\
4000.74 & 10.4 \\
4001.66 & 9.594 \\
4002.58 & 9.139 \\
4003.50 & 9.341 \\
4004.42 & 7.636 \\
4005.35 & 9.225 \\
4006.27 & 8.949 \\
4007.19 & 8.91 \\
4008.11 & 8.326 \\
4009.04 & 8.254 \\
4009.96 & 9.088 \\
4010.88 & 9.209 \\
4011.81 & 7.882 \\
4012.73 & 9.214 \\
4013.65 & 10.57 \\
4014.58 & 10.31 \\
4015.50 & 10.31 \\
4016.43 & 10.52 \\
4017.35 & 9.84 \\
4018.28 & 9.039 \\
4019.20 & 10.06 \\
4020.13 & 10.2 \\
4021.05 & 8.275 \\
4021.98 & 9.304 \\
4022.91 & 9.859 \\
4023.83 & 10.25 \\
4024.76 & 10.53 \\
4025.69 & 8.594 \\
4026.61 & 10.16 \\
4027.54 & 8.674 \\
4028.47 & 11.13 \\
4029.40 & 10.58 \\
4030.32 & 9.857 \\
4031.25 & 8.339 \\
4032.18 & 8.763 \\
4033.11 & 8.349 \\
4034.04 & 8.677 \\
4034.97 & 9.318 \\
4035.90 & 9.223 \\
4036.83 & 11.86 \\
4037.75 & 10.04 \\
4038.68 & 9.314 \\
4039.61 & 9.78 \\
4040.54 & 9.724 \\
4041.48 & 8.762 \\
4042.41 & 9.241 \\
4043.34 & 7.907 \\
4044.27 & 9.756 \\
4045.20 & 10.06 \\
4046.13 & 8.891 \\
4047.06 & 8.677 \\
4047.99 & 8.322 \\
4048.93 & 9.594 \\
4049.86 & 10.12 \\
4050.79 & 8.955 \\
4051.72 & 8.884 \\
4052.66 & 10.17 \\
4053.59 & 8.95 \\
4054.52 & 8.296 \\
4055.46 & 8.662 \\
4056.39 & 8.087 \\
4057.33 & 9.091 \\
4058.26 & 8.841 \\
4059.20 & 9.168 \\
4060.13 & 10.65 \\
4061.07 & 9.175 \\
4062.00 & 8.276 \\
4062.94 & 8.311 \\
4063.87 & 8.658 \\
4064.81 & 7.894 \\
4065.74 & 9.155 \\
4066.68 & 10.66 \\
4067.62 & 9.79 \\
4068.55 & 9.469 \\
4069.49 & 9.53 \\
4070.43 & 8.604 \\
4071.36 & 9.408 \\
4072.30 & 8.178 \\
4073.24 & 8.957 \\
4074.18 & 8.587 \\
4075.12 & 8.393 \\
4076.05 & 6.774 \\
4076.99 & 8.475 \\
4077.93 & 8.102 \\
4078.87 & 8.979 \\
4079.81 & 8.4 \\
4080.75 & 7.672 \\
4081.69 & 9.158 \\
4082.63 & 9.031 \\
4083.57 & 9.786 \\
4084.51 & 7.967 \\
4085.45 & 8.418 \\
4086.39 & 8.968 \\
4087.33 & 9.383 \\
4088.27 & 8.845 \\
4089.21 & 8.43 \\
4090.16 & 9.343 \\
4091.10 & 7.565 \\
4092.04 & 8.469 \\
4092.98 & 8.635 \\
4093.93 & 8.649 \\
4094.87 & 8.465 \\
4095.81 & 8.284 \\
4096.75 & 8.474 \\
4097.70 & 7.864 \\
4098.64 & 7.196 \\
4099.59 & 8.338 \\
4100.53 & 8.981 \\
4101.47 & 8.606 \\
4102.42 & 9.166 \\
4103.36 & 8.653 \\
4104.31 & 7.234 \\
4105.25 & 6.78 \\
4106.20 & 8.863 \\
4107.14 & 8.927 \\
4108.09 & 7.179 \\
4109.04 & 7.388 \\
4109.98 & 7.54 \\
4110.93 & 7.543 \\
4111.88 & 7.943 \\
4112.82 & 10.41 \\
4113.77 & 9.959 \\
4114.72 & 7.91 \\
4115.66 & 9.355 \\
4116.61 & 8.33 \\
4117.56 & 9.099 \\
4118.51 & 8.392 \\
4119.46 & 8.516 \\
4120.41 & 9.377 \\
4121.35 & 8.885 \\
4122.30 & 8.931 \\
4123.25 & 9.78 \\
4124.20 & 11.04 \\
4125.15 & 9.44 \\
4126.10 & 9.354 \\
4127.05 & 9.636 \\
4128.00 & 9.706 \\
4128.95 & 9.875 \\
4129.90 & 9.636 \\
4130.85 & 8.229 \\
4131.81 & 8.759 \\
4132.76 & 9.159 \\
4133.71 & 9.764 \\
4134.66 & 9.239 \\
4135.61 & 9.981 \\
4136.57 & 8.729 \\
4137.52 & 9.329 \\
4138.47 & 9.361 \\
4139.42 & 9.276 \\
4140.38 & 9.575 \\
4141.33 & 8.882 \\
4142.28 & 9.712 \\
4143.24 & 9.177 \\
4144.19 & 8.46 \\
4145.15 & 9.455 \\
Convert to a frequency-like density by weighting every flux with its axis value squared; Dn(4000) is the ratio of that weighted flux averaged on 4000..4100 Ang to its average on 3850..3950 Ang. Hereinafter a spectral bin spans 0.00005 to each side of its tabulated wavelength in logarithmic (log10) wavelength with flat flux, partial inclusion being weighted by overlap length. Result 1.3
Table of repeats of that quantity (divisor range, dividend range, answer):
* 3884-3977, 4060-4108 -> 1.29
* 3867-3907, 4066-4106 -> 1.28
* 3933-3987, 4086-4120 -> 1.28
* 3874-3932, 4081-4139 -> 1.31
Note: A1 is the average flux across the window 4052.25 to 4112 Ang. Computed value 8.59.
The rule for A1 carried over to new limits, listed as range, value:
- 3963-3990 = 6.94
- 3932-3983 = 6.89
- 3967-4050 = 8.74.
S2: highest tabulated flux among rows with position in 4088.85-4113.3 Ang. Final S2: 10.41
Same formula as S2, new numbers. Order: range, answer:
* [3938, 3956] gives 9.659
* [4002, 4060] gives 11.86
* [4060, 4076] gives 10.66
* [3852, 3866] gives 9.221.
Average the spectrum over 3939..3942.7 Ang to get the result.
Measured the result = 8.06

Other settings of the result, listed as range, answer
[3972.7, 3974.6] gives 5.64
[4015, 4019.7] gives 9.96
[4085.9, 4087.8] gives 9.18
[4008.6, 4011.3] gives 8.87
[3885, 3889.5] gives 6.73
